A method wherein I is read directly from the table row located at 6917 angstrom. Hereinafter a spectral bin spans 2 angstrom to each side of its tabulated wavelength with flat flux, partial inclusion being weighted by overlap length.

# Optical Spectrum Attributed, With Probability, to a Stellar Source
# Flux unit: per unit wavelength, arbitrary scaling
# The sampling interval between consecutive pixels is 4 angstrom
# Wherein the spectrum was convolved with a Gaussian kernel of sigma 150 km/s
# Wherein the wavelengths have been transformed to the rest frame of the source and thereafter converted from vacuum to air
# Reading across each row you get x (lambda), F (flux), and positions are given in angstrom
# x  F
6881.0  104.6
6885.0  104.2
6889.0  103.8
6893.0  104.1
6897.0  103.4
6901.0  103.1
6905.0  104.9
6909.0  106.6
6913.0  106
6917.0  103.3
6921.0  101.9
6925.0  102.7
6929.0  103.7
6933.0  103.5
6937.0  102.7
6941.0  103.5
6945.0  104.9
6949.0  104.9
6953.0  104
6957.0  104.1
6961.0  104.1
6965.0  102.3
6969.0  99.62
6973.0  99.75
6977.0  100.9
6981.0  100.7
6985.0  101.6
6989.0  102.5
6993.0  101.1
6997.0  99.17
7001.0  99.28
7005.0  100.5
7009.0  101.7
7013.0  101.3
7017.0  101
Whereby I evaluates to 103.3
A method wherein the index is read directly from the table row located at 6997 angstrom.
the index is 99.17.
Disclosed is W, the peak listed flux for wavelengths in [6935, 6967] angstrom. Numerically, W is 104.9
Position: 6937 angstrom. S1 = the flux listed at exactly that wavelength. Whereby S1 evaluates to 102.7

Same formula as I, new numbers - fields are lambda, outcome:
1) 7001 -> 99.28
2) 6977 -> 100.9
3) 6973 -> 99.75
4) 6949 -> 104.9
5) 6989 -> 102.5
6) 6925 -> 102.7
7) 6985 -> 101.6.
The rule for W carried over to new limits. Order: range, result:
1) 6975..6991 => 102.5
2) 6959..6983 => 104.1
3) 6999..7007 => 100.5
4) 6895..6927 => 106.6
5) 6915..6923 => 103.3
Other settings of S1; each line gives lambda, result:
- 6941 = 103.5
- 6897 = 103.4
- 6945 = 104.9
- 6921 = 101.9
